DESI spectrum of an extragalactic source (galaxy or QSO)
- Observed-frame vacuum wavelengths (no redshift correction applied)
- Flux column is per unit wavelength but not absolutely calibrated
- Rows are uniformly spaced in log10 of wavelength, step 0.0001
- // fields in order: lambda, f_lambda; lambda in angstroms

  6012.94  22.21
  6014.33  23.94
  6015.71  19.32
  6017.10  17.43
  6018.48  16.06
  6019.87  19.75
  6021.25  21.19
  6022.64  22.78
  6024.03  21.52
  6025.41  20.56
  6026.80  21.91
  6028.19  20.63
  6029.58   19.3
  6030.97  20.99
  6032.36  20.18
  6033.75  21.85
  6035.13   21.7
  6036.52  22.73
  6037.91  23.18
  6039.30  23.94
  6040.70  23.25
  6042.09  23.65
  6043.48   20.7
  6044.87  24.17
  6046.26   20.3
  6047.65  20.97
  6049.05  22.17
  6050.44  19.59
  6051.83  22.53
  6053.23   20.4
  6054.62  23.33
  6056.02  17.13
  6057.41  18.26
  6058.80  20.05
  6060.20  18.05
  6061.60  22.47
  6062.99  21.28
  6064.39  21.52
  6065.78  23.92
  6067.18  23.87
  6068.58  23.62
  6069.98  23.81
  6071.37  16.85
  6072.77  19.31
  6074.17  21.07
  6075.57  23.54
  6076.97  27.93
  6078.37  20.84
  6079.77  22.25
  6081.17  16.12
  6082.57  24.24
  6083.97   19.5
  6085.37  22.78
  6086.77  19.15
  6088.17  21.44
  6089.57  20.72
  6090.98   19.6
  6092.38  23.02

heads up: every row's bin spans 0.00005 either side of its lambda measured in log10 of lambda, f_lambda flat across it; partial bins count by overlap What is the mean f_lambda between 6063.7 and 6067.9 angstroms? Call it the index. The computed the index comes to 23.1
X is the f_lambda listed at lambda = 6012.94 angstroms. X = 22.21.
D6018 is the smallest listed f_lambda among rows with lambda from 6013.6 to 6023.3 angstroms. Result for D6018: 16.06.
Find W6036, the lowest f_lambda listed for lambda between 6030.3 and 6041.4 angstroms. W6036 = 20.18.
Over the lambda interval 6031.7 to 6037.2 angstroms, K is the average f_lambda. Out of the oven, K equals 21.7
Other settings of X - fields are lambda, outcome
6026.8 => 21.91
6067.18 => 23.87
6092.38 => 23.02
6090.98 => 19.6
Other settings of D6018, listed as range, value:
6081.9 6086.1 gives 19.5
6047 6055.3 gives 19.59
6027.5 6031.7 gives 19.3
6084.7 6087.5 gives 19.15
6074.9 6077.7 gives 23.54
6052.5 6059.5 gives 17.13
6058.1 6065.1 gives 18.05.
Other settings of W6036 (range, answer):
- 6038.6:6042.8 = 23.25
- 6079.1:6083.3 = 16.12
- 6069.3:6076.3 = 16.85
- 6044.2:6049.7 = 20.3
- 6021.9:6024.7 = 21.52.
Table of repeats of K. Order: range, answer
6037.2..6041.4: 23.4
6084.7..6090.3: 21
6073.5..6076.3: 22.4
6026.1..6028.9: 21.2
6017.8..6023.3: 19.9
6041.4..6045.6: 22.8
